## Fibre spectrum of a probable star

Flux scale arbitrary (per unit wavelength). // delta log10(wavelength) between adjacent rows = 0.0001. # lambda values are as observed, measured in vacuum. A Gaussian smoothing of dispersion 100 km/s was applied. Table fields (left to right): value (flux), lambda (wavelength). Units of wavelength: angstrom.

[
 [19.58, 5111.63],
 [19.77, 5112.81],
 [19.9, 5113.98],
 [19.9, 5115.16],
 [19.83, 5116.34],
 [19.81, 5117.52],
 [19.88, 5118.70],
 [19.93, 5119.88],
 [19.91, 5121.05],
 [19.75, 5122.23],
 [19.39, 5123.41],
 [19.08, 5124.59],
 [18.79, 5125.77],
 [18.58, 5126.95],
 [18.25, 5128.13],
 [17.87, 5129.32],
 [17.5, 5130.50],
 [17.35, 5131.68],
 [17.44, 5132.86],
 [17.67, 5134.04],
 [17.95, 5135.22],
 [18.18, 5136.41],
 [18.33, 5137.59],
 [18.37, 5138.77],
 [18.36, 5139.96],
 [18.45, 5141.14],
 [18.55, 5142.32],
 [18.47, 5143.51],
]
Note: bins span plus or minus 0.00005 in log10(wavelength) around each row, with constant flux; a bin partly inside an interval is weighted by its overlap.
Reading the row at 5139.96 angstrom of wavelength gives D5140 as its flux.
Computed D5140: 18.36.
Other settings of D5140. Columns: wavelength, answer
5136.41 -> 18.18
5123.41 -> 19.39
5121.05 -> 19.91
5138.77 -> 18.37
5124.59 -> 19.08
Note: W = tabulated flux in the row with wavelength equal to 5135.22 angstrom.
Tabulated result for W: 17.95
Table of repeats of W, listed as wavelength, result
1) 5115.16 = 19.9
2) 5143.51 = 18.47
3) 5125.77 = 18.79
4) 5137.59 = 18.33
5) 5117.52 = 19.81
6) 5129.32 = 17.87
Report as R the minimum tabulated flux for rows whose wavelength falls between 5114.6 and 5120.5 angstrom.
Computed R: 19.81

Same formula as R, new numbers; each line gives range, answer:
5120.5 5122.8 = 19.75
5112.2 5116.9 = 19.77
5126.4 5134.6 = 17.35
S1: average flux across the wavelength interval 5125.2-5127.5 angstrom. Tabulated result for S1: 18.7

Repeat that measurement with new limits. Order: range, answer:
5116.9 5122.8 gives 19.9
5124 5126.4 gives 18.9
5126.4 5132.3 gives 17.9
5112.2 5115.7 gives 19.9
